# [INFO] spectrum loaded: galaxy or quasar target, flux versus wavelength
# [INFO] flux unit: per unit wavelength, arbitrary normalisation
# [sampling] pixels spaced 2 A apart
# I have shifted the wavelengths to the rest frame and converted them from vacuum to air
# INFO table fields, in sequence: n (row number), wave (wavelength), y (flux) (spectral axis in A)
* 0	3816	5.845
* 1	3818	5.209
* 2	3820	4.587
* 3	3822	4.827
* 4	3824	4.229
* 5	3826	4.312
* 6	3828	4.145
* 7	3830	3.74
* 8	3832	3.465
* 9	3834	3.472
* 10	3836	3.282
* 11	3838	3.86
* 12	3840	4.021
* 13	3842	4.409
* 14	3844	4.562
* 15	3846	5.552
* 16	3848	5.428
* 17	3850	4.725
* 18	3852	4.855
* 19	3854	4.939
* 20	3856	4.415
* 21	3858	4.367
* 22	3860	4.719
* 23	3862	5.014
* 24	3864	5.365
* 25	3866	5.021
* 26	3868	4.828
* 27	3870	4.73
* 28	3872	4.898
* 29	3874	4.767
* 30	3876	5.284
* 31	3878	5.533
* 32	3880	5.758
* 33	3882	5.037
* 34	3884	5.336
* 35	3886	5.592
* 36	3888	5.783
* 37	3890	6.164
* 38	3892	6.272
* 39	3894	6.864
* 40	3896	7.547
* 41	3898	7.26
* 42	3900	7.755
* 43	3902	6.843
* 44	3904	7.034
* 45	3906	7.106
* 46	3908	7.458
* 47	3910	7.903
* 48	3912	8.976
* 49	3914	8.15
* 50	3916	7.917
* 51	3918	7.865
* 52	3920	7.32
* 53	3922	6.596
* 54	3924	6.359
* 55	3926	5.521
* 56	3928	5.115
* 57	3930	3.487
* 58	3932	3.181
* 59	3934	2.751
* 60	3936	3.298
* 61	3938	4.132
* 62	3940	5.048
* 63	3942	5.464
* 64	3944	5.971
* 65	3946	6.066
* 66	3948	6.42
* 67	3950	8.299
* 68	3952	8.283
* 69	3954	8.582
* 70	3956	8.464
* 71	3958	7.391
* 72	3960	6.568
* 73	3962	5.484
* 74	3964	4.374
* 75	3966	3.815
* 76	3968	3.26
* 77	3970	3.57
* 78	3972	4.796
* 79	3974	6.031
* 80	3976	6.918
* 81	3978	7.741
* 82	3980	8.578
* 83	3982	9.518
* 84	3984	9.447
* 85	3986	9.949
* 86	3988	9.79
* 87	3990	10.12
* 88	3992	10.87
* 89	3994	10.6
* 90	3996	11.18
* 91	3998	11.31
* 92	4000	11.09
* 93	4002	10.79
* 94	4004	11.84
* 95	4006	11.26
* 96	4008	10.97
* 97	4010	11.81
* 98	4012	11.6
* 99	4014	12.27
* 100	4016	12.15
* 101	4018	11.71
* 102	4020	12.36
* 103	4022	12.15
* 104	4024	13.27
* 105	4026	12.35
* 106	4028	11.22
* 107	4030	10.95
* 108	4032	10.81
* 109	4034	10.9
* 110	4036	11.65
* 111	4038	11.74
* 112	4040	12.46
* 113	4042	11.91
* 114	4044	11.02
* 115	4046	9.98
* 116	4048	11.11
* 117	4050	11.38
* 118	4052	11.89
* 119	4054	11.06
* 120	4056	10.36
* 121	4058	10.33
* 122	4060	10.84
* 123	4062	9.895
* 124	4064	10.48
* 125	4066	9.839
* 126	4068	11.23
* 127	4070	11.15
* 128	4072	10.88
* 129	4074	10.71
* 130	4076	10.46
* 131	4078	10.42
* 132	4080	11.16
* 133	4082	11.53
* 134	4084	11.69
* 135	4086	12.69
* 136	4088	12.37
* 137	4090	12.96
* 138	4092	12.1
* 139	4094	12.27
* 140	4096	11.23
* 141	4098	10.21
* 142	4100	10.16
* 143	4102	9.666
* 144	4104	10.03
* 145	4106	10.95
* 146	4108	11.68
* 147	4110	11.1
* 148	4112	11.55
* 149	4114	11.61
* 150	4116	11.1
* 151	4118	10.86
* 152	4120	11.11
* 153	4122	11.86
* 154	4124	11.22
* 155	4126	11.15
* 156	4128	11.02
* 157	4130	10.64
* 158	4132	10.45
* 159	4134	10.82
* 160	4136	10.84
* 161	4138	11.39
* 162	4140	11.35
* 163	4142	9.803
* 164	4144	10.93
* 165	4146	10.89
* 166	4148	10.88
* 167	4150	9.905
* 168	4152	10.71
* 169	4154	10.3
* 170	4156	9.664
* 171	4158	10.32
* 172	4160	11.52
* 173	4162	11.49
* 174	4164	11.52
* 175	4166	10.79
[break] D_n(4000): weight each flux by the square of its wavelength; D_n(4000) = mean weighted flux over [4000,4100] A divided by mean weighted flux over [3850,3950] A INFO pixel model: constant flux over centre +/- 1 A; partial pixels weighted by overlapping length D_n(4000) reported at 2.11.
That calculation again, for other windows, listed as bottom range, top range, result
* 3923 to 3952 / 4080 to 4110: 2.37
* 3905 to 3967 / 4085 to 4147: 1.96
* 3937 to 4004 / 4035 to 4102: 1.53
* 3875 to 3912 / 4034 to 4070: 1.82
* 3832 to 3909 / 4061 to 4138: 2.30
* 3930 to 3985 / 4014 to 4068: 1.96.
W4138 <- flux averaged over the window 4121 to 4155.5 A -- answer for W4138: 10.8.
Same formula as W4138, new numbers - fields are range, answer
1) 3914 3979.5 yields 5.87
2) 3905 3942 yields 6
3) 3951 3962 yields 7.64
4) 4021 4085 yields 11.2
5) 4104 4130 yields 11.2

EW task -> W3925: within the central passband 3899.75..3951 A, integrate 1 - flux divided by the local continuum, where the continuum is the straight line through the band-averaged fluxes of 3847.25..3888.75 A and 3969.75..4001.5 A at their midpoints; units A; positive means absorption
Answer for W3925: 5.0 A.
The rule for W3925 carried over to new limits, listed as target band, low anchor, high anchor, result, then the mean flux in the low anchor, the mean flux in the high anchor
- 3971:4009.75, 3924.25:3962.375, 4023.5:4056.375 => -4.8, 5.78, 11.4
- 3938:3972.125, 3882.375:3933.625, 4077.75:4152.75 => 7.2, 6.55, 11.1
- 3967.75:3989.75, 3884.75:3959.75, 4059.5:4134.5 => 1.5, 6.49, 11.1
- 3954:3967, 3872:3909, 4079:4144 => 2.6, 6.26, 11.2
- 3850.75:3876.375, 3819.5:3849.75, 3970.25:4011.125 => 2.0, 4.27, 9.62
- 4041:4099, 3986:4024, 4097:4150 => -0.3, 11.3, 10.9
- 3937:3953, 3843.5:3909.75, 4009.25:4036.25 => 4.4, 5.69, 11.8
